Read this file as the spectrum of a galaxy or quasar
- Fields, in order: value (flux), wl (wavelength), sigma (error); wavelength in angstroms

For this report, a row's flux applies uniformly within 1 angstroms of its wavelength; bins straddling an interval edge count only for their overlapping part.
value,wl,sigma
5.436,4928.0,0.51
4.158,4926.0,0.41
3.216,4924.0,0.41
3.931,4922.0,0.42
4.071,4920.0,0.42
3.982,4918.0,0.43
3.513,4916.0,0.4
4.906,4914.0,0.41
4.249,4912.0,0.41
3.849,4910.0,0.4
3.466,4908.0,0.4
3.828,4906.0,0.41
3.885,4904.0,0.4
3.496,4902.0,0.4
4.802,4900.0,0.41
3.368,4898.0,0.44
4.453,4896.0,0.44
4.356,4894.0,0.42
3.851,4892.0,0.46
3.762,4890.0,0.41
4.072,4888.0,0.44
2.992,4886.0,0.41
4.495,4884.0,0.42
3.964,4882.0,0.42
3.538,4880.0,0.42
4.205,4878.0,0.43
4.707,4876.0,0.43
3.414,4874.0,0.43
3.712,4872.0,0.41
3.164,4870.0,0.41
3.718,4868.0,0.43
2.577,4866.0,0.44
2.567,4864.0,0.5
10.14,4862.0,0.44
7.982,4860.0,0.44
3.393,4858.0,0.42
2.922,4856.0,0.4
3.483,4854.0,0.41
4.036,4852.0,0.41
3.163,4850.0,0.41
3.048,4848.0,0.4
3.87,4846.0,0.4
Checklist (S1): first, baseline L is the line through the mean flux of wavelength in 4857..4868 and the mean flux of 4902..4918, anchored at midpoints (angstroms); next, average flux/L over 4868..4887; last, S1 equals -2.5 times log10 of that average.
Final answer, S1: 0.25 mag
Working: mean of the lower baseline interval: 5.19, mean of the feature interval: 3.79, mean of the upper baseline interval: 3.93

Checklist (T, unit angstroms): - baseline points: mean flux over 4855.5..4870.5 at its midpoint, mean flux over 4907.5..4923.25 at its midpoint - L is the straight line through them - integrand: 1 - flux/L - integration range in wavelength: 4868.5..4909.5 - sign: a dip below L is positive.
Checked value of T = 4.28 angstroms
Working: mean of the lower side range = 4.66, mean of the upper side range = 4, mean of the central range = 3.87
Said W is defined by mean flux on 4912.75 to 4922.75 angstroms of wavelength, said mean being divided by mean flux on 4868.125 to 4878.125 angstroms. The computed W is 1.08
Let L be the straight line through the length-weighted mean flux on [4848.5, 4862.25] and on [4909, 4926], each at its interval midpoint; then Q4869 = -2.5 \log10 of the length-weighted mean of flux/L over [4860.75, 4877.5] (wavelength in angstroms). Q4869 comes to 0.05 mag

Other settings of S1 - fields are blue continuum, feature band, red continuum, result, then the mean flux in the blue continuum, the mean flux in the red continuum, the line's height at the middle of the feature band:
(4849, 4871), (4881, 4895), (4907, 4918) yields 0.05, 4.29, 4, 4.13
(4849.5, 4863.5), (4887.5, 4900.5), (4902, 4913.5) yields 0.03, 5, 3.87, 4.17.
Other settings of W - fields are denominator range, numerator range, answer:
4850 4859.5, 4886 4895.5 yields 1.07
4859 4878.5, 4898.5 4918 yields 0.86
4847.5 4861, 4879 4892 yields 0.94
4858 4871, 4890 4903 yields 0.82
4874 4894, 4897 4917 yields 1.00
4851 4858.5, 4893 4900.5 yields 1.22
